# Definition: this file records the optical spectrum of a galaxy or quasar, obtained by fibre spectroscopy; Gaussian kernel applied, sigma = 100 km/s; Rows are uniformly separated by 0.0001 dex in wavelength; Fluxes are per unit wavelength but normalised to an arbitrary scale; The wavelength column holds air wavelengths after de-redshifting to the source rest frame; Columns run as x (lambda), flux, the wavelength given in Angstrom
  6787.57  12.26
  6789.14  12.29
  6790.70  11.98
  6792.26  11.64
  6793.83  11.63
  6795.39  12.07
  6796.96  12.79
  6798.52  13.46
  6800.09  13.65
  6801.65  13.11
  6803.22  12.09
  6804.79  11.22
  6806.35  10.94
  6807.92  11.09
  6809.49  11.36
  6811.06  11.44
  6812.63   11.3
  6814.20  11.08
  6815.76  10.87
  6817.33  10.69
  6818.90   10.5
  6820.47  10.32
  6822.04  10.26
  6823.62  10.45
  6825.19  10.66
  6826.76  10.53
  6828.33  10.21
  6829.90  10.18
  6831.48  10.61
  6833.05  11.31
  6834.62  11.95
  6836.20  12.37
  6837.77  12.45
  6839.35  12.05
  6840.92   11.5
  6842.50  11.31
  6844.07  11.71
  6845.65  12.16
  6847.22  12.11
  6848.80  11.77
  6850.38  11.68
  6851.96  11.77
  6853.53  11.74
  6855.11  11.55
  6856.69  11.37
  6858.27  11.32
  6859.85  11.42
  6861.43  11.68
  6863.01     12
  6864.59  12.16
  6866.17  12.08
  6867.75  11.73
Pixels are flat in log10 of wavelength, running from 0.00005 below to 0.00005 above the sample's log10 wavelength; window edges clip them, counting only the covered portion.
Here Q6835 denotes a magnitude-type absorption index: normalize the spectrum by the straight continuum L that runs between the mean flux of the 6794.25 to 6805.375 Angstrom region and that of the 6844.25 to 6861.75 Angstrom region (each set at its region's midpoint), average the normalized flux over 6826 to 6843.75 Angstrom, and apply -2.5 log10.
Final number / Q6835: 0.06 mag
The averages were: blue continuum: 12.6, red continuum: 11.7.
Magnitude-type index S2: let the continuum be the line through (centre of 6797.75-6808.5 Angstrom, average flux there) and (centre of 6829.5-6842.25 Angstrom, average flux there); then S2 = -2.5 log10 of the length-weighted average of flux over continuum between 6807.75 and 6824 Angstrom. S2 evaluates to 0.11 mag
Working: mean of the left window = 12.2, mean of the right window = 11.6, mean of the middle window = 10.8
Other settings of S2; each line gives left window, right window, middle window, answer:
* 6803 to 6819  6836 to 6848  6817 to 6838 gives 0.07 mag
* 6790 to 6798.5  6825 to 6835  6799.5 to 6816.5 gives 0.00 mag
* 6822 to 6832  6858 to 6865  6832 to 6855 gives -0.08 mag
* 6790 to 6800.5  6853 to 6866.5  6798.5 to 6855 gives 0.06 mag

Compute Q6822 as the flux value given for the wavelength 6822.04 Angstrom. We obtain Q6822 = 10.26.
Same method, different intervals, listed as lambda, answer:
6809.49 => 11.36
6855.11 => 11.55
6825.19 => 10.66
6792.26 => 11.64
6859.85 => 11.42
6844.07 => 11.71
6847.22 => 12.11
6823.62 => 10.45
